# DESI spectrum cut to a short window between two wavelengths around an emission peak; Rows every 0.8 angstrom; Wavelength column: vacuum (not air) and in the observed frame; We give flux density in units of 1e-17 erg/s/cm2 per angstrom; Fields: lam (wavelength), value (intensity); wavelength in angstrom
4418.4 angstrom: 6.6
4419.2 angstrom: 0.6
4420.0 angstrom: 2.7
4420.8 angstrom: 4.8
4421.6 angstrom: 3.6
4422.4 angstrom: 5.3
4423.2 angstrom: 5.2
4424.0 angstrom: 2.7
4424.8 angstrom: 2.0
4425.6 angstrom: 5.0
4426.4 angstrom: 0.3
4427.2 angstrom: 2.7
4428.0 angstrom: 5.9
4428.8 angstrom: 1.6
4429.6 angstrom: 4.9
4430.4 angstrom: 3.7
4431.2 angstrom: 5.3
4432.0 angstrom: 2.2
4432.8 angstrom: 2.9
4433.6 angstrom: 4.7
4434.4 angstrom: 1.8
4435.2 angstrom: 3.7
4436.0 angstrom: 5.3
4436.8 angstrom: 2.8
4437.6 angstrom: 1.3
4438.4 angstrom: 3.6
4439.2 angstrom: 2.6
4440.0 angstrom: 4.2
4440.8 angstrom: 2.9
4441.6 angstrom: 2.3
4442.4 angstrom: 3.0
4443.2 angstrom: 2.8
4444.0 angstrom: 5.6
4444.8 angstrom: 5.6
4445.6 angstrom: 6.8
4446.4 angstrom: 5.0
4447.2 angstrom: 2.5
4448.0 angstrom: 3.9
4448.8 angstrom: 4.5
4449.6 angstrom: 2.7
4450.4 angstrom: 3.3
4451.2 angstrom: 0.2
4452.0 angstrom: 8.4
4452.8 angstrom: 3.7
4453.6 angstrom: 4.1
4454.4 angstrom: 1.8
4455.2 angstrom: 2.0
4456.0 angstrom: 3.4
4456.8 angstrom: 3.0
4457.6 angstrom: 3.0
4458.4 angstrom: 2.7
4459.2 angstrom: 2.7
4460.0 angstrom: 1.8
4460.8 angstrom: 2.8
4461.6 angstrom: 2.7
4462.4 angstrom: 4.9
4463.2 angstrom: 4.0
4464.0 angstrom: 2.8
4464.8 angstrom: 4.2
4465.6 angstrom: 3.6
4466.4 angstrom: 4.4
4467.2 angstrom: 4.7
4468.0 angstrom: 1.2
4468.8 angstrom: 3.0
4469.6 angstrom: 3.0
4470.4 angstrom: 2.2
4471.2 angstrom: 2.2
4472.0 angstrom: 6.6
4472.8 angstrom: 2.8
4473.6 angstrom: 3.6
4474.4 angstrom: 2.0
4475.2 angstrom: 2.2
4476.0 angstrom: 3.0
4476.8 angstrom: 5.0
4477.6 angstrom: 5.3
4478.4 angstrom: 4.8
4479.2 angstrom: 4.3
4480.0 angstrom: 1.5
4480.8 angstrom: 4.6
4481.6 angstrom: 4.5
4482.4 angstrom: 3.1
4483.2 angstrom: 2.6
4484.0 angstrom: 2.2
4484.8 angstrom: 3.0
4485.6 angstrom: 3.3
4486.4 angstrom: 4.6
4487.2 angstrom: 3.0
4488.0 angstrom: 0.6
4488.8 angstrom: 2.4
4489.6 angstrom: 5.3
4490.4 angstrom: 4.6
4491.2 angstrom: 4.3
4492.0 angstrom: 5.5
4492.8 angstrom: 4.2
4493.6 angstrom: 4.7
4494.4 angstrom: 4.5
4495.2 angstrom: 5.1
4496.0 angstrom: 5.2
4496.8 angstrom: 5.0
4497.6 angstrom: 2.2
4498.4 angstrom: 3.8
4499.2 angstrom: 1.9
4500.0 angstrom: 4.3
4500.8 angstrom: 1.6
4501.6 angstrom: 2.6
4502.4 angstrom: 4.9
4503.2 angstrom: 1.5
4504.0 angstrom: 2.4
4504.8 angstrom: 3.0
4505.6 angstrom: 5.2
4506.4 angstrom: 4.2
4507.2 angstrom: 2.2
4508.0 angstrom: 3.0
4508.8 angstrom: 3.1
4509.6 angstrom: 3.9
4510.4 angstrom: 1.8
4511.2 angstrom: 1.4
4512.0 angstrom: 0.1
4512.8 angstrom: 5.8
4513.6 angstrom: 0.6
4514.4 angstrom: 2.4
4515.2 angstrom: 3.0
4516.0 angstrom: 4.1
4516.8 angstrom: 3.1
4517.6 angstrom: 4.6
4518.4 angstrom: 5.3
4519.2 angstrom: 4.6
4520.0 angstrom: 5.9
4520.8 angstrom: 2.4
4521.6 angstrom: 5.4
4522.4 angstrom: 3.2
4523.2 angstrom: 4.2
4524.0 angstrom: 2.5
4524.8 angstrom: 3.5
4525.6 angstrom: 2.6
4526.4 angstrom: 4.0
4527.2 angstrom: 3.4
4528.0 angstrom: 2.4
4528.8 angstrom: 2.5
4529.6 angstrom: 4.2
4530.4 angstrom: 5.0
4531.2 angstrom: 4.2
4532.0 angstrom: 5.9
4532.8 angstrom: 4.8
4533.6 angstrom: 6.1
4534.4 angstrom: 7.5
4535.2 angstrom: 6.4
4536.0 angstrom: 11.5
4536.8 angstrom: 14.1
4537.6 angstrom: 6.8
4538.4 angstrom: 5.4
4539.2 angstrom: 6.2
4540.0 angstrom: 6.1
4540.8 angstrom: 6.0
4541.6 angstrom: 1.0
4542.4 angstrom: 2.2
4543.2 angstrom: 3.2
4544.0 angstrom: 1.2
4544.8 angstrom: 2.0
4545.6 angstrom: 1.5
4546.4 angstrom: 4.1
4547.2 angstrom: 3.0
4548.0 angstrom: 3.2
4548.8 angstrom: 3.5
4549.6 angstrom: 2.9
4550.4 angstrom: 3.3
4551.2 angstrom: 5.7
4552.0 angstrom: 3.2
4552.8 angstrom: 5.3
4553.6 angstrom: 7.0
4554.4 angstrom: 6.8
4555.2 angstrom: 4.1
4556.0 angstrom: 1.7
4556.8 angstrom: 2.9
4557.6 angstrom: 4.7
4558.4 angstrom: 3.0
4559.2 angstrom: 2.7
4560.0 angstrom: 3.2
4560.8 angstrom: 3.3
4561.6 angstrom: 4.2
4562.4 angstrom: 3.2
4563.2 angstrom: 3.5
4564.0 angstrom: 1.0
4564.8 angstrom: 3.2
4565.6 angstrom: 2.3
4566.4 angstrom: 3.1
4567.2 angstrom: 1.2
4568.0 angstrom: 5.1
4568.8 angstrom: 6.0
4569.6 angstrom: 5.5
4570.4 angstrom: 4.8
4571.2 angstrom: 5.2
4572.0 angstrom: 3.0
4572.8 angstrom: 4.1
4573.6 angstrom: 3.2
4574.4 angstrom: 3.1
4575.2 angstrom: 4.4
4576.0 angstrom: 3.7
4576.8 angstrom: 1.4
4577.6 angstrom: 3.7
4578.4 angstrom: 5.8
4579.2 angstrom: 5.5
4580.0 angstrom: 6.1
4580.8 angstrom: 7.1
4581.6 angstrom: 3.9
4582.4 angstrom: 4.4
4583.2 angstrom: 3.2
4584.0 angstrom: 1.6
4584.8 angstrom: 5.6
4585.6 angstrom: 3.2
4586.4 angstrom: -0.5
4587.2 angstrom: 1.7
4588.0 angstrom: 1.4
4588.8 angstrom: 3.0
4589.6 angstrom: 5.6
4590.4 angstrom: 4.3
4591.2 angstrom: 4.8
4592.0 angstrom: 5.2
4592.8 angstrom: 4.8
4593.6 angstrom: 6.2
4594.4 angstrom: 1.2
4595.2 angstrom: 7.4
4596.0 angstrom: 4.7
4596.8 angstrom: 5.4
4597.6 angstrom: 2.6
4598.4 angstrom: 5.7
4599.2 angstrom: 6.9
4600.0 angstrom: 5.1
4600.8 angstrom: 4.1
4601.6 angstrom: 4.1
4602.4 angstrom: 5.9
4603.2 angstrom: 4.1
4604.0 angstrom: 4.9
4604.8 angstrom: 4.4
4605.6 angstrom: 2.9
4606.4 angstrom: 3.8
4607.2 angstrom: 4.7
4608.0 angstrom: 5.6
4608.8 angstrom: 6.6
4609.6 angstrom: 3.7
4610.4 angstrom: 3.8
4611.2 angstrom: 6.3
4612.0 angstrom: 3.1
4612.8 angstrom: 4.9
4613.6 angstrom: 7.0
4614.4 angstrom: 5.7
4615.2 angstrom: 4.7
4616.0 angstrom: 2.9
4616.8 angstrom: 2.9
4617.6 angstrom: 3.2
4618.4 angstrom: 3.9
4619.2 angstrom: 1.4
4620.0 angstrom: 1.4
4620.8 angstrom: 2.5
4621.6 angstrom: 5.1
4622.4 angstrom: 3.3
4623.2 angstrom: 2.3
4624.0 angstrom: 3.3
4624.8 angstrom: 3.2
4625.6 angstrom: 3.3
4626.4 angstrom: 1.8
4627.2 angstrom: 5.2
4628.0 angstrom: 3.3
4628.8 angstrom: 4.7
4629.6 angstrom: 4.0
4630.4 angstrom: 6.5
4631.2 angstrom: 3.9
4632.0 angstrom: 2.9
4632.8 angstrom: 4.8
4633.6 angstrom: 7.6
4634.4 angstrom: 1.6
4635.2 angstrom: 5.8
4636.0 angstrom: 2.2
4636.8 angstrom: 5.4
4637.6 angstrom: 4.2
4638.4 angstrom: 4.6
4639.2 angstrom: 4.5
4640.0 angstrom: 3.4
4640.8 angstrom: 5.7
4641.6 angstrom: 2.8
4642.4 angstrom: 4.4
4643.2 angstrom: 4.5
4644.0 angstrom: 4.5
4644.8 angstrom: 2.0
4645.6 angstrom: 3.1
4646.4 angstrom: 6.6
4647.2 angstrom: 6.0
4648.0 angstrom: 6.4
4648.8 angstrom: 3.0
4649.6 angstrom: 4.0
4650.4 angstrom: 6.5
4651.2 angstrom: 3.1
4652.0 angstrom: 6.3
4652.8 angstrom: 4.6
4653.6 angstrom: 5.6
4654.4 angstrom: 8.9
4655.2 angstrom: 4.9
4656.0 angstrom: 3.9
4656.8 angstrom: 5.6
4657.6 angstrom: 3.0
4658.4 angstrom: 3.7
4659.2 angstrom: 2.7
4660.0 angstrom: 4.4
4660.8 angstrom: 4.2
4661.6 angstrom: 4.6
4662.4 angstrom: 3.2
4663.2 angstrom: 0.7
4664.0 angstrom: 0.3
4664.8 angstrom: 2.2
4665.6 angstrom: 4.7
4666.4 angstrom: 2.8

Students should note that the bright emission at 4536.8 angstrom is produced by [O II]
